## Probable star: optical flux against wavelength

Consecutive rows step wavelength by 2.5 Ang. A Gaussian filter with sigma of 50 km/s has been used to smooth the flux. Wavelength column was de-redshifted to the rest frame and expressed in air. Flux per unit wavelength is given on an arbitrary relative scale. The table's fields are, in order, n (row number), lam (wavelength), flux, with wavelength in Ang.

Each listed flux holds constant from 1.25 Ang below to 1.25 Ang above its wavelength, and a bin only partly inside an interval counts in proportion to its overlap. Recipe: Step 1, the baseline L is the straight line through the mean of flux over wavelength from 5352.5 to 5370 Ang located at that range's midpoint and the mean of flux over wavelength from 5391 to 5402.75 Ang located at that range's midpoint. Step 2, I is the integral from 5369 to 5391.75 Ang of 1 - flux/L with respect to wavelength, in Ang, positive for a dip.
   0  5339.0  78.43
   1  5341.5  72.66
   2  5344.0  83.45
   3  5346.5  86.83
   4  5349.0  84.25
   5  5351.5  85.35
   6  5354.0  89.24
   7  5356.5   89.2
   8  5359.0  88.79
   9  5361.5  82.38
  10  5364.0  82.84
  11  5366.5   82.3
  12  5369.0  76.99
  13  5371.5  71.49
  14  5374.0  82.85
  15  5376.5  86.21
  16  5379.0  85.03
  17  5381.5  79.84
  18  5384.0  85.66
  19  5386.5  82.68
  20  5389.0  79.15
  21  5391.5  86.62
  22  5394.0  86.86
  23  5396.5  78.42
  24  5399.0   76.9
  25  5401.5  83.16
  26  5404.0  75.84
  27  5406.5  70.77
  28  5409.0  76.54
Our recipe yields 0.4 Ang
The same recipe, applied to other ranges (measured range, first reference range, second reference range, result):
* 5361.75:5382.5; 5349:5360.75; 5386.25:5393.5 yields 1.1 Ang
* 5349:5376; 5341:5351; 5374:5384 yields 0.0 Ang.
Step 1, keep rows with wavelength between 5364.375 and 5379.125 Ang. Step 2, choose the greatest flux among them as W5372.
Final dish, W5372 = 86.21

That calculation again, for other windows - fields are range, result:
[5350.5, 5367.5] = 89.24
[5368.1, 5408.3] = 86.86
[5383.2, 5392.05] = 86.62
